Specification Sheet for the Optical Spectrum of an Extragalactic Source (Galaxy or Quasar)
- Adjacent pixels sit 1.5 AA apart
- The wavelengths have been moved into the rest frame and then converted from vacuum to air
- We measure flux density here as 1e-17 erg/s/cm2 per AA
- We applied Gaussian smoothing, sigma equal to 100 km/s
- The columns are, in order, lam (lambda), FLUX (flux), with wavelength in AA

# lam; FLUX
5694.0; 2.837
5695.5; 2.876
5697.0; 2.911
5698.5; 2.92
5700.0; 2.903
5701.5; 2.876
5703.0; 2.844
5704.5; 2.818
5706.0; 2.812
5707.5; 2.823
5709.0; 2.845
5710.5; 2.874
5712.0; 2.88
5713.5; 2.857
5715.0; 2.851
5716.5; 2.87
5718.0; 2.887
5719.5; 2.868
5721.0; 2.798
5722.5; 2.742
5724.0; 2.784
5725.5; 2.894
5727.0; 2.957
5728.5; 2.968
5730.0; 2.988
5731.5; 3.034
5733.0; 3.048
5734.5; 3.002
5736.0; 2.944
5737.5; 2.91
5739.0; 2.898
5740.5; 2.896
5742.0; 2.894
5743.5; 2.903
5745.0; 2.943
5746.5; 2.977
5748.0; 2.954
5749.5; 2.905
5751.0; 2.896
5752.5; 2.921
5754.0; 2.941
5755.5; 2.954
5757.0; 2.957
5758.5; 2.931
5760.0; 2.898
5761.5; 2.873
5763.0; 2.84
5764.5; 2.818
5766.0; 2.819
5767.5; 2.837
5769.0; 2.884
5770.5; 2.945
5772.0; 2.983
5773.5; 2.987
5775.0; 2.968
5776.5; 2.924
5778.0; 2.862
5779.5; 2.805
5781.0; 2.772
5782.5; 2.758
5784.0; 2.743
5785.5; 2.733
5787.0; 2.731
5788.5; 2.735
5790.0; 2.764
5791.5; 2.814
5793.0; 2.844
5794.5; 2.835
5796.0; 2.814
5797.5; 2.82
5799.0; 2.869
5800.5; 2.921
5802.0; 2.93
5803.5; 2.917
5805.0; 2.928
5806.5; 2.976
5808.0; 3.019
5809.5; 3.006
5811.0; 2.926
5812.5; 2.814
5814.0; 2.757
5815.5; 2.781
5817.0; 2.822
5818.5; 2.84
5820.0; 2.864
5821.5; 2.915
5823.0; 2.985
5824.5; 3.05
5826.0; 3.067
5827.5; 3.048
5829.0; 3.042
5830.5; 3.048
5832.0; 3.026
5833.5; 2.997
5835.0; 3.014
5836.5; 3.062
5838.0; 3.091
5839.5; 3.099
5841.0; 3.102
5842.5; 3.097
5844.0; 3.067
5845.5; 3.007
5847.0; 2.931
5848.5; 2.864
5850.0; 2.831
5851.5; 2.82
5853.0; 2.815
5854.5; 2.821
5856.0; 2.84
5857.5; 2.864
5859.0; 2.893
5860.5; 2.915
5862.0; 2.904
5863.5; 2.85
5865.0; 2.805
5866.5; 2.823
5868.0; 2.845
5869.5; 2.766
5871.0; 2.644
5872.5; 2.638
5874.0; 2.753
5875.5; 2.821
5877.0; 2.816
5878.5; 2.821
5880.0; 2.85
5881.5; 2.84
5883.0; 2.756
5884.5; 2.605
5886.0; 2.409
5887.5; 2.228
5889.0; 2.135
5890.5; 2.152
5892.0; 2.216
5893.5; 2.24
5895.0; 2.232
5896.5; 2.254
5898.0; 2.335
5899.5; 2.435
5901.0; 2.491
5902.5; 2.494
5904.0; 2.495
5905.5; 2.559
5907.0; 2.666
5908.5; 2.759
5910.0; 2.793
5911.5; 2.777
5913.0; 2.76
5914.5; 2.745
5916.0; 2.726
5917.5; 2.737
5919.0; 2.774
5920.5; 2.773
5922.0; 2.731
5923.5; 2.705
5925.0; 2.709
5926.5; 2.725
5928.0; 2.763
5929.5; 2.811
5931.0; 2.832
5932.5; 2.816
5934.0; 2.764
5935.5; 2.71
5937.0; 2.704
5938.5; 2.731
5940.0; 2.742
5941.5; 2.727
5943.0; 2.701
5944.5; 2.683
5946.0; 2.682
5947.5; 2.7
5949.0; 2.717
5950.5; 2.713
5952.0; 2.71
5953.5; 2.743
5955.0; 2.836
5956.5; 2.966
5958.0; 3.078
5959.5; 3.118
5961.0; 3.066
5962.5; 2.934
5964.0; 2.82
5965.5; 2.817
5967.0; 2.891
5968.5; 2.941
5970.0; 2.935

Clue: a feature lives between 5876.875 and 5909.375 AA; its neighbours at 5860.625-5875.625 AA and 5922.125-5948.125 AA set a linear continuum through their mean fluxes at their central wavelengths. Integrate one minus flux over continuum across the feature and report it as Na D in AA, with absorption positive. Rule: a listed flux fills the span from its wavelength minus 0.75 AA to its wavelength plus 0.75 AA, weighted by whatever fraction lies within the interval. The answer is 3.3 AA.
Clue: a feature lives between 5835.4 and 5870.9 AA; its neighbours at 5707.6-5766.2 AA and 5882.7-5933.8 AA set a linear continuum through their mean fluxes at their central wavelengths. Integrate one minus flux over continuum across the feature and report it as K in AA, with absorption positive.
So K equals -3.05 AA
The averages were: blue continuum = 2.9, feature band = 2.91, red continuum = 2.58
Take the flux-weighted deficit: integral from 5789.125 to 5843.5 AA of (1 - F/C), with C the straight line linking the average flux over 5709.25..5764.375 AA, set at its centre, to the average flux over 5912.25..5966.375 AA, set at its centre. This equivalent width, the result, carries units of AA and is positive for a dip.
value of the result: -1.6 AA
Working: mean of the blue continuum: 2.91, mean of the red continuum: 2.79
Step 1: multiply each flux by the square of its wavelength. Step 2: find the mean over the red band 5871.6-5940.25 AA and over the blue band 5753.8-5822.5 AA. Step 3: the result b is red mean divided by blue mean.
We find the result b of 1.0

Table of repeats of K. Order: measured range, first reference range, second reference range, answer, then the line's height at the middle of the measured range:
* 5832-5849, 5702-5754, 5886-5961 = -1.70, 2.76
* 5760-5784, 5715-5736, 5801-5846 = 0.59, 2.94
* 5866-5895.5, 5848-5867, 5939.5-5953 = 2.45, 2.81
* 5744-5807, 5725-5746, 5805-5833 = 1.55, 2.95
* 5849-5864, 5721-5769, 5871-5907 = -1.47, 2.6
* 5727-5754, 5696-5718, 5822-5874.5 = -0.63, 2.88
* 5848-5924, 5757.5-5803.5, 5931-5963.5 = 4.26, 2.82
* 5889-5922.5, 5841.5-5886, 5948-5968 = 3.65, 2.85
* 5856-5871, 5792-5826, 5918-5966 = 0.06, 2.85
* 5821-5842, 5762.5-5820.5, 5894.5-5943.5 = -1.83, 2.8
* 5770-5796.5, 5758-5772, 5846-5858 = 0.35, 2.87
